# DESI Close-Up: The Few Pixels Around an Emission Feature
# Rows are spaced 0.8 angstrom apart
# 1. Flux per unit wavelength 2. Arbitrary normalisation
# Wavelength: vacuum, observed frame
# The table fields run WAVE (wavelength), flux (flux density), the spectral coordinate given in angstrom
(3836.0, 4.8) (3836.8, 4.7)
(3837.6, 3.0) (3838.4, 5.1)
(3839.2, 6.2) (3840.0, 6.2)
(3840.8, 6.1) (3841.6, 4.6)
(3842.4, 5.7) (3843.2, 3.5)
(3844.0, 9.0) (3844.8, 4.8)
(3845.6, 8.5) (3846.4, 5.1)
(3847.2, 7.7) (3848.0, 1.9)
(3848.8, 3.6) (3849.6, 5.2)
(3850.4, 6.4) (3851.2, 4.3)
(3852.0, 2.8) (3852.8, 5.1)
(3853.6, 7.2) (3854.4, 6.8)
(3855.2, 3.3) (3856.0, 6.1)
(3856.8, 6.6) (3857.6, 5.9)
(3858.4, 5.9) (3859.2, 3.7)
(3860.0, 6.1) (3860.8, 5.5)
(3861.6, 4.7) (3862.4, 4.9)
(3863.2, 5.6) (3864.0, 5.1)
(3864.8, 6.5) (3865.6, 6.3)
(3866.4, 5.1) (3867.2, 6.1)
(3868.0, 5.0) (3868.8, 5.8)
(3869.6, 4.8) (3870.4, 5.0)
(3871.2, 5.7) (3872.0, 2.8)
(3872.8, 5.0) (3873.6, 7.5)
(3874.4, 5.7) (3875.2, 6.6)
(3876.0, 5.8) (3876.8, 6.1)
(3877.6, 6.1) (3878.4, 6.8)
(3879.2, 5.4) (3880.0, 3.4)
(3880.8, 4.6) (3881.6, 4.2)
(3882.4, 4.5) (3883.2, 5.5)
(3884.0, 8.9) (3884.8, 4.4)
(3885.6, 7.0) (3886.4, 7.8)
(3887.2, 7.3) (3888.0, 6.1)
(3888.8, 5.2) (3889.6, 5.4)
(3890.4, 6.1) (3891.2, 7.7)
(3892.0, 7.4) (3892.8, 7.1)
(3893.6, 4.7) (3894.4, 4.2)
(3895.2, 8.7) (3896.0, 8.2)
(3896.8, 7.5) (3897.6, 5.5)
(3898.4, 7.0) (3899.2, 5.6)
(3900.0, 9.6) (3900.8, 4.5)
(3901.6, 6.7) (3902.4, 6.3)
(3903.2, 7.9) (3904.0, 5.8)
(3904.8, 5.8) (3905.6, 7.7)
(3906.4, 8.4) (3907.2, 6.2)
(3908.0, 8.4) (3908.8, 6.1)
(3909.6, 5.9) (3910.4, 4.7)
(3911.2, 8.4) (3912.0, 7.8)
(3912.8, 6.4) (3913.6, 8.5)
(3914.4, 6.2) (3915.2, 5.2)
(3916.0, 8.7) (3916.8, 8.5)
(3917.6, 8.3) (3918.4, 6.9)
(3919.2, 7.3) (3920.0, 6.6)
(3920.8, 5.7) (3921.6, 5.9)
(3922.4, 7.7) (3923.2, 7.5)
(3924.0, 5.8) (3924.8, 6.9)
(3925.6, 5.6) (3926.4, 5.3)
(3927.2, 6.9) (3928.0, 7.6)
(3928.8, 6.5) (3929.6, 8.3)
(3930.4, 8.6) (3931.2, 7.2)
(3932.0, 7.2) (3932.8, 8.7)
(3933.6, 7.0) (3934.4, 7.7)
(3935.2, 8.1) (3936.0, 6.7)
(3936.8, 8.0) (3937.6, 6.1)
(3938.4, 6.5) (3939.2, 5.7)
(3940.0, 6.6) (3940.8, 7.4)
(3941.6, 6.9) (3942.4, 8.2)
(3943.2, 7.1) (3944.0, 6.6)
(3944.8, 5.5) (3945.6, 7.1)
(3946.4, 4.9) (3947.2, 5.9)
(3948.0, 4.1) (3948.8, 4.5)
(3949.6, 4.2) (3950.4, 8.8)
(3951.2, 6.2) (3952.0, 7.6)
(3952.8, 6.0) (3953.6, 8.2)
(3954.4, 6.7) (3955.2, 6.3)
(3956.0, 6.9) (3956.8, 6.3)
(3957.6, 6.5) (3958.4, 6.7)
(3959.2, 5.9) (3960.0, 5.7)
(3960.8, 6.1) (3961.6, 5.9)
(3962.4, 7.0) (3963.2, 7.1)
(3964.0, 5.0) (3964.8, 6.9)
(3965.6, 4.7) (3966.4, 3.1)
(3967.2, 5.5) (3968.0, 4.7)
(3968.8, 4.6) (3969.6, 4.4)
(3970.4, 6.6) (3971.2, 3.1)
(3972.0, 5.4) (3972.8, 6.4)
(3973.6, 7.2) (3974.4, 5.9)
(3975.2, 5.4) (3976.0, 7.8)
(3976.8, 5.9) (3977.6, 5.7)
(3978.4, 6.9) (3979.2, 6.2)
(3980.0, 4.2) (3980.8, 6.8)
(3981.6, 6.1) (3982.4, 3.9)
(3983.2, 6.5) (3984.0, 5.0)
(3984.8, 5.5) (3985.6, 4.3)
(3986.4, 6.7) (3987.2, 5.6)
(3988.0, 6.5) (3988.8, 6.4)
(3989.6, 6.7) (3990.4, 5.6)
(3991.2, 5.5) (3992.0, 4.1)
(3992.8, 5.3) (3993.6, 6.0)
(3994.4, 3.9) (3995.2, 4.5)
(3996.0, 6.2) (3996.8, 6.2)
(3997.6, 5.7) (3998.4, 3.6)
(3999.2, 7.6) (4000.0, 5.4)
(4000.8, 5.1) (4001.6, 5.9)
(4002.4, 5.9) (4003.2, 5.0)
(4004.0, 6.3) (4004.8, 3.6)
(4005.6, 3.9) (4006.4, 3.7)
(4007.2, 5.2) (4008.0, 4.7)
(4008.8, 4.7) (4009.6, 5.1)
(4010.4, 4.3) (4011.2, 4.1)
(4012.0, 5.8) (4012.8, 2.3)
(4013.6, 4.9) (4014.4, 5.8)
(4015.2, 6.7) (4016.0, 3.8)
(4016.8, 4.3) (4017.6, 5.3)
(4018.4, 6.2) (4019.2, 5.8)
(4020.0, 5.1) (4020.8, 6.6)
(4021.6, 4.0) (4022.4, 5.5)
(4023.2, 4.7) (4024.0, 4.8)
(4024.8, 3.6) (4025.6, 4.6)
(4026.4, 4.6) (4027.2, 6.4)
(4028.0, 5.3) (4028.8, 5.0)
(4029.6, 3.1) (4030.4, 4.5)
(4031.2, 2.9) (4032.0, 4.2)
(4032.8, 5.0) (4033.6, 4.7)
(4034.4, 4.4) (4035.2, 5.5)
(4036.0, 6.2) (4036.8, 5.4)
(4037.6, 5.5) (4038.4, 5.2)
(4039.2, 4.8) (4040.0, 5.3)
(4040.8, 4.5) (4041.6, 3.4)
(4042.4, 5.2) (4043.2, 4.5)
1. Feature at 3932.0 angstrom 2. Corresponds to Mg II 2798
